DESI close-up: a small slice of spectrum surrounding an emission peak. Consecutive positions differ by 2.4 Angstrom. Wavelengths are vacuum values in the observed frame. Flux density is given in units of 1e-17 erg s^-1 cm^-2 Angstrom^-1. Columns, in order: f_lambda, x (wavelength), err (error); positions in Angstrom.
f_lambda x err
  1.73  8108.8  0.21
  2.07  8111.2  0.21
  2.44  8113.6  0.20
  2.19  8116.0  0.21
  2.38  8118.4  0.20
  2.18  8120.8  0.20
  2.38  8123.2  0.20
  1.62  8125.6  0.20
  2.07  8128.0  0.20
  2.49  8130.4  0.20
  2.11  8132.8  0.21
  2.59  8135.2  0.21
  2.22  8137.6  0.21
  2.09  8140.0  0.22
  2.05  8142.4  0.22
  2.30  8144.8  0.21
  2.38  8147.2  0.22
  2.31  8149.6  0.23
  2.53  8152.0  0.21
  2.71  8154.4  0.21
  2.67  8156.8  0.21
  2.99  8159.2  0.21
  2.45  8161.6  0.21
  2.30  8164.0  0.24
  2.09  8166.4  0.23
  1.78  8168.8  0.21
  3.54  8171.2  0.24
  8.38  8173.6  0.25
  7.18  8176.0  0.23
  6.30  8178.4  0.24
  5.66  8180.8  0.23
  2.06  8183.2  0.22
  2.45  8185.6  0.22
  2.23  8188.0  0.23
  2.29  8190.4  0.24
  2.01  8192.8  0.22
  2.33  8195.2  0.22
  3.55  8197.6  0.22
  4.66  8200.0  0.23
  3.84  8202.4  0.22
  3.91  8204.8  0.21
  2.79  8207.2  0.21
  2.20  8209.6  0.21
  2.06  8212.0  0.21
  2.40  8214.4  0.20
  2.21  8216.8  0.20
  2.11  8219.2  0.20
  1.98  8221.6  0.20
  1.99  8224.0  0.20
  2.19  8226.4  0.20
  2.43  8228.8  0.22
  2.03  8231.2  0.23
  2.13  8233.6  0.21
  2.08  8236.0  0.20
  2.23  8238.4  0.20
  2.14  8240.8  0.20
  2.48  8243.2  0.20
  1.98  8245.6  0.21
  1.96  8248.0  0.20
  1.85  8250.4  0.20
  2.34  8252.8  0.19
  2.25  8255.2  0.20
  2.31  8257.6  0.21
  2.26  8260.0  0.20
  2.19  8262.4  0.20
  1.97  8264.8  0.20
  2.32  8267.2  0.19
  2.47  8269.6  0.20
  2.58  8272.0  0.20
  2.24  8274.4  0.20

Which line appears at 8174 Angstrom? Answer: H-alpha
